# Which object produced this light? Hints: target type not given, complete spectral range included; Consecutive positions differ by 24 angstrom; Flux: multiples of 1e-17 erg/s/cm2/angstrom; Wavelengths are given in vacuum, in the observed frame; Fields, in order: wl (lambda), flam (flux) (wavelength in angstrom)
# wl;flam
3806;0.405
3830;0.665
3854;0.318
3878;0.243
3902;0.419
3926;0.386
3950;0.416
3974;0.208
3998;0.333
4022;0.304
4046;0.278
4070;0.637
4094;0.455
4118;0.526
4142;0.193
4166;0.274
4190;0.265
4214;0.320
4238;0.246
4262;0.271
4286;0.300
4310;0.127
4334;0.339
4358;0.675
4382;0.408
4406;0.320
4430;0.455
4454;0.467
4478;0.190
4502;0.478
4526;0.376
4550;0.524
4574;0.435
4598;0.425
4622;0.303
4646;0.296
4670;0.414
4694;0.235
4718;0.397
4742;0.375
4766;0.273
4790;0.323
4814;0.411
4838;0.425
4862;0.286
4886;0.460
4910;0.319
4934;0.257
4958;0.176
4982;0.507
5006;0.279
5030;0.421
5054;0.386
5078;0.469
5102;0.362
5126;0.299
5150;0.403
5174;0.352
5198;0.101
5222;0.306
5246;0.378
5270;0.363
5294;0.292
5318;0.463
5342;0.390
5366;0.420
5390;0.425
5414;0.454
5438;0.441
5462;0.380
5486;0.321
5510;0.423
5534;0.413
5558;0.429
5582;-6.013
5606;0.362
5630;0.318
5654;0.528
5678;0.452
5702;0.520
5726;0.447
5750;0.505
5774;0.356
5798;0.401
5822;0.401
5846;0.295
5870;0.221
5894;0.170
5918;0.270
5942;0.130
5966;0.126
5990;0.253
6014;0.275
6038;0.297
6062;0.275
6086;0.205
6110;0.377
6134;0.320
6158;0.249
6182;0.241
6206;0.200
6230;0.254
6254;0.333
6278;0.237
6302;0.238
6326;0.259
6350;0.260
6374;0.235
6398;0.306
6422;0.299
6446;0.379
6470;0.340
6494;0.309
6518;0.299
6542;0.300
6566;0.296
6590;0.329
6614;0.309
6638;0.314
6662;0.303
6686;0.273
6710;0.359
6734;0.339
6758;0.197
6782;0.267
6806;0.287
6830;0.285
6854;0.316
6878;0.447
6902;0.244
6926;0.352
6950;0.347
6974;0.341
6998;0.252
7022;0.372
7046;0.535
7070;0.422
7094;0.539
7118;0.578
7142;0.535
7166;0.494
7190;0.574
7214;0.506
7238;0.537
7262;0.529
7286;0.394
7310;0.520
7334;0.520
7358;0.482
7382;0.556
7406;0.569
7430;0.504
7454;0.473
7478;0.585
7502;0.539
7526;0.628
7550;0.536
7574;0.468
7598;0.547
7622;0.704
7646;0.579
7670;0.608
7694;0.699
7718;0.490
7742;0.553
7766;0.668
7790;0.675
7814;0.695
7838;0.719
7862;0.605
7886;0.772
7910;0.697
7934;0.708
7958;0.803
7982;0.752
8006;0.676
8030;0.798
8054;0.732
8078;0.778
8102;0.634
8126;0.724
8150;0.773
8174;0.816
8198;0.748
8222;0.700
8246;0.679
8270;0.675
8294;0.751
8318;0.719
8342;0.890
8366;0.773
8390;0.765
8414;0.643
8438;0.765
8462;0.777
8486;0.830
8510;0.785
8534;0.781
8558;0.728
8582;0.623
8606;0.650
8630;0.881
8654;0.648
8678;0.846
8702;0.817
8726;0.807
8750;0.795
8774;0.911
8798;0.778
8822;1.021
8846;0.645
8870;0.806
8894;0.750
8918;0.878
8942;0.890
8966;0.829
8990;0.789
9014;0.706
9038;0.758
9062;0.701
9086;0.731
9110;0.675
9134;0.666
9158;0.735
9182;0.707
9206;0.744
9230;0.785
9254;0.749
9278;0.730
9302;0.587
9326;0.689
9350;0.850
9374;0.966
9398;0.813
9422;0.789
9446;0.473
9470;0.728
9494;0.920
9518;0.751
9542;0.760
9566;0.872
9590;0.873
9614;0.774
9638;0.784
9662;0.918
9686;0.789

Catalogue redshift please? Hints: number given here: 0.76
